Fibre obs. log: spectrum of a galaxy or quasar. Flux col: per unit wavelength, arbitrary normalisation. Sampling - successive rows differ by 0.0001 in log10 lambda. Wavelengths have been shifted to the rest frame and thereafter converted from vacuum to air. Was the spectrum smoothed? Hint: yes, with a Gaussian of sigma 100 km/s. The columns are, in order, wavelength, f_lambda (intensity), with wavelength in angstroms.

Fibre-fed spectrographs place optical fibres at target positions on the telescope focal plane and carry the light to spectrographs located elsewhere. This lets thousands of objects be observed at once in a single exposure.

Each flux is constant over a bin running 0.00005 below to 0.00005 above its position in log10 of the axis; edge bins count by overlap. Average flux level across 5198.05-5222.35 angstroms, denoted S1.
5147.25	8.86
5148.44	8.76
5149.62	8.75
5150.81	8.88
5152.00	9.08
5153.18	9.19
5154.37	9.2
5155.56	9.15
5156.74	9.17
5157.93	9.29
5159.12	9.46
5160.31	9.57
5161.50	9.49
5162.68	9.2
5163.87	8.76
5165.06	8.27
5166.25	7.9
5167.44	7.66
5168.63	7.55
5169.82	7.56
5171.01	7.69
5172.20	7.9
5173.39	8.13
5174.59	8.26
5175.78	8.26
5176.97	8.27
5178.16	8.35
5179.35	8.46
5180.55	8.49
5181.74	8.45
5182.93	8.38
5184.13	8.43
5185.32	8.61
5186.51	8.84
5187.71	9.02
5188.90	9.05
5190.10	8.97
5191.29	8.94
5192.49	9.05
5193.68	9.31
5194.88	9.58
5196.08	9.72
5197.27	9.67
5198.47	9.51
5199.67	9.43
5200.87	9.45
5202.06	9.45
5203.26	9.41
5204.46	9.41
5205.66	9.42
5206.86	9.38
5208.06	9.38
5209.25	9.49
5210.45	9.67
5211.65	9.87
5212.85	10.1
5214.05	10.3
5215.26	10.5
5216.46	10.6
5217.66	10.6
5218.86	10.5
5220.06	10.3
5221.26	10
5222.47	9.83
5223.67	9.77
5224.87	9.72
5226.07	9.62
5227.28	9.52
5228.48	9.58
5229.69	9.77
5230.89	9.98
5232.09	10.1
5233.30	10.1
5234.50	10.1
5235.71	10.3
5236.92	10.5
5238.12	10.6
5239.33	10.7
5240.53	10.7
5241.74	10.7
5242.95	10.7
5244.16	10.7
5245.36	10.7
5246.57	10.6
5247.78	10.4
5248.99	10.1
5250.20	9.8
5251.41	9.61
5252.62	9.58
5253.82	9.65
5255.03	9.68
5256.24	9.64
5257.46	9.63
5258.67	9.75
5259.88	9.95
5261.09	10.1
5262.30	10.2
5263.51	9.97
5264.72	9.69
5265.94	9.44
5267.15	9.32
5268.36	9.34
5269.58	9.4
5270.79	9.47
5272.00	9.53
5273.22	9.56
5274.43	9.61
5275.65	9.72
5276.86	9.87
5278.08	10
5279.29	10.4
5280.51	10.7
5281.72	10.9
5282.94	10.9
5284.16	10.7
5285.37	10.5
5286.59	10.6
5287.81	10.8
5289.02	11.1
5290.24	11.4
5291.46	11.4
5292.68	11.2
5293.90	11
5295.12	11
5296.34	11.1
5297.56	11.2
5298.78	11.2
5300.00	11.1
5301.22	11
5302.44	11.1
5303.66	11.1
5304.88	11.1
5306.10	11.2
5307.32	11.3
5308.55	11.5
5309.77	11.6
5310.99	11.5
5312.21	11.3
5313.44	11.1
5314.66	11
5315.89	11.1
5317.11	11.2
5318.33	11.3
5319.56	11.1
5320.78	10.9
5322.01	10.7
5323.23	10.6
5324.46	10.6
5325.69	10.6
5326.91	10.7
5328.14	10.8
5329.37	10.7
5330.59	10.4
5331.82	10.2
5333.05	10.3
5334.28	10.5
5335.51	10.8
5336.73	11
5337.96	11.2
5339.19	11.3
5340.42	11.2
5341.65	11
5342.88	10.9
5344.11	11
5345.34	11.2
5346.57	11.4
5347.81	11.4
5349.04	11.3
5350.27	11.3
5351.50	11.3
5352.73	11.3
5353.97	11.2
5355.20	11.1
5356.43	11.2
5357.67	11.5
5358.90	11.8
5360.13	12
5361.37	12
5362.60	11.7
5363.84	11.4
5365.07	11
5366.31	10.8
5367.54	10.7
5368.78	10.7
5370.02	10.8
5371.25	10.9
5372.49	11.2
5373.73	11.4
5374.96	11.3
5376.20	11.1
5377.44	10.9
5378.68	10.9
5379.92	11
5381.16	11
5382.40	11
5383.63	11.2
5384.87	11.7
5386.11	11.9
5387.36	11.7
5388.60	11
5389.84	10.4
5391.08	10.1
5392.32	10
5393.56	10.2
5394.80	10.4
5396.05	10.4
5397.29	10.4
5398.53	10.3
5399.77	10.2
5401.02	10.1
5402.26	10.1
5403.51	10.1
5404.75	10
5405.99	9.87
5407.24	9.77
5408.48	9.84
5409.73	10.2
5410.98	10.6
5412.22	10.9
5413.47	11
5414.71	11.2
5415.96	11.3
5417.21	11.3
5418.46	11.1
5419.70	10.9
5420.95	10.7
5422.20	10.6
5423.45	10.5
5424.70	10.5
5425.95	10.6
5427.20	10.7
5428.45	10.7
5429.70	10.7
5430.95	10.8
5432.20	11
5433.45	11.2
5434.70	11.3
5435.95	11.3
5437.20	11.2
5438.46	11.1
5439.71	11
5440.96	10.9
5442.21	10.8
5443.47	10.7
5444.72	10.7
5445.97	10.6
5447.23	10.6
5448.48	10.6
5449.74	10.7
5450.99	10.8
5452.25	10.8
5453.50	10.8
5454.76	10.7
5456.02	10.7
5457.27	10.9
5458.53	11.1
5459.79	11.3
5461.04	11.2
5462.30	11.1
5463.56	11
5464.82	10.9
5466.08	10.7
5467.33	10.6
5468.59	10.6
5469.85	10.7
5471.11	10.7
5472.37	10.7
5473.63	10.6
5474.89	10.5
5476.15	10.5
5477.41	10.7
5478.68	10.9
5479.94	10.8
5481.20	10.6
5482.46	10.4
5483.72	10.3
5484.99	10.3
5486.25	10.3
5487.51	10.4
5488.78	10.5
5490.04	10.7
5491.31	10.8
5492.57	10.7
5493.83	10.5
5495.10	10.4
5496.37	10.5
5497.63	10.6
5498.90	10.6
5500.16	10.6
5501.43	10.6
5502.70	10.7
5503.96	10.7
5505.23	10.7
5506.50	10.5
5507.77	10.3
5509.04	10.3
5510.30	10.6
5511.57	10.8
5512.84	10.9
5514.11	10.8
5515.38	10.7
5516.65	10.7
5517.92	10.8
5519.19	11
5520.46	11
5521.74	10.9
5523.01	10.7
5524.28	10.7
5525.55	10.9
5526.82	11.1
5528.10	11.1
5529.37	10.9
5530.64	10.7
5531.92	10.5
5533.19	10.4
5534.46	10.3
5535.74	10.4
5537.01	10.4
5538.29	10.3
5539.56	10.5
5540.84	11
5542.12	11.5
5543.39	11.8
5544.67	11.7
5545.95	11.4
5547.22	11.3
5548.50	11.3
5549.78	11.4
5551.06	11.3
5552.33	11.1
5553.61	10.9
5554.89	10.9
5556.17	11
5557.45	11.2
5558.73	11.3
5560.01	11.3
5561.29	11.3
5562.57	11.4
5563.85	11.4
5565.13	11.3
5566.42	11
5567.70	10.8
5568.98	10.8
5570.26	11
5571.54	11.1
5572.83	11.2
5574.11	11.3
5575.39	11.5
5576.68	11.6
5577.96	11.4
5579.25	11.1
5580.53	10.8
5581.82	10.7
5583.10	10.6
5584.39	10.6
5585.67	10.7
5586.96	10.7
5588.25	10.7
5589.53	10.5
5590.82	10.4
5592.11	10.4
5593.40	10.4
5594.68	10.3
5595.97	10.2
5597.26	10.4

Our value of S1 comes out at 9.84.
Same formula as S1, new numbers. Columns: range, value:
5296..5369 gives 11.1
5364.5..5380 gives 11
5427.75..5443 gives 11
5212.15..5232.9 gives 10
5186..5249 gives 9.88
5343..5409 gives 10.9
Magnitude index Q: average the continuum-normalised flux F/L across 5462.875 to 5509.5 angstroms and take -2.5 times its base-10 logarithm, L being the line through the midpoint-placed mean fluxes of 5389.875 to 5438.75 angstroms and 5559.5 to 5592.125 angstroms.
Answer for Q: 0.02 mag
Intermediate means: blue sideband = 10.6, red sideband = 11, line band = 10.6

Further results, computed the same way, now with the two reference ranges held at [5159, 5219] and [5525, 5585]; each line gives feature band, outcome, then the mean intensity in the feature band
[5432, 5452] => -0.05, 10.9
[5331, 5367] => -0.13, 11.2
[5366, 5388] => -0.11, 11.1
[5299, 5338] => -0.13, 11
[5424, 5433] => -0.04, 10.7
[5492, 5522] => 0.01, 10.7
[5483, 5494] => 0.02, 10.5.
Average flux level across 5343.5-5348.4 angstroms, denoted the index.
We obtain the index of 11.2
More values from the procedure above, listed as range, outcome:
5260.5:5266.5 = 9.88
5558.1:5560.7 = 11.3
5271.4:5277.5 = 9.65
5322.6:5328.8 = 10.7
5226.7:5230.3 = 9.63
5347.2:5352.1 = 11.3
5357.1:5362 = 11.8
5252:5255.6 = 9.66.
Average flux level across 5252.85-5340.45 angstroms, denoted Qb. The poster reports 10.6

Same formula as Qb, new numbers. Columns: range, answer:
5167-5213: 8.88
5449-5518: 10.7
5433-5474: 10.9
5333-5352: 11.1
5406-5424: 10.7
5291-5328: 11.1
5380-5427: 10.6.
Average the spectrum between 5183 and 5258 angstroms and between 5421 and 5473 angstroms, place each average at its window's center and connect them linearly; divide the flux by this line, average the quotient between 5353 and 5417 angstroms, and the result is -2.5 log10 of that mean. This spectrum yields -0.03 mag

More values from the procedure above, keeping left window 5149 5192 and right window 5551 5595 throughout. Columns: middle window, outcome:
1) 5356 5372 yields -0.156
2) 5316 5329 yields -0.143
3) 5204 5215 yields -0.098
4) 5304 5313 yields -0.200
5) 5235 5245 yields -0.174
